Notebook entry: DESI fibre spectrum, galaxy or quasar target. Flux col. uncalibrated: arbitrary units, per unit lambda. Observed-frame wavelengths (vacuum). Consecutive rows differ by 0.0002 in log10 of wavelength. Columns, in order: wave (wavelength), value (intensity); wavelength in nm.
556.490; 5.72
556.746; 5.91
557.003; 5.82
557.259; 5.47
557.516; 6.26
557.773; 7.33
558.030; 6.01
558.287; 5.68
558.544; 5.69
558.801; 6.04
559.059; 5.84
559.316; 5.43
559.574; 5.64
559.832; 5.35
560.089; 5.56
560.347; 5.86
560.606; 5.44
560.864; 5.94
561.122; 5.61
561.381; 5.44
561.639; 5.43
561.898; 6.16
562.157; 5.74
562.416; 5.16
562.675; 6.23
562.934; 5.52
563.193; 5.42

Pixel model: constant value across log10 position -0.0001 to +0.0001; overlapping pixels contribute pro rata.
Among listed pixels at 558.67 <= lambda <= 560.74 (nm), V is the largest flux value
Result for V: 6.04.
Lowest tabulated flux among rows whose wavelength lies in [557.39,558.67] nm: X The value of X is 5.68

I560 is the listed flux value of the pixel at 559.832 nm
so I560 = 5.35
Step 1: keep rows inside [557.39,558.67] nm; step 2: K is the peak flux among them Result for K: 7.33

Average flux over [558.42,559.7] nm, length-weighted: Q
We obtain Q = 5.73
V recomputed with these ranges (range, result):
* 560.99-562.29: 6.16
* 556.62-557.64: 6.26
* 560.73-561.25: 5.94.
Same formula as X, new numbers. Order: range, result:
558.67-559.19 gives 5.84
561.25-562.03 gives 5.43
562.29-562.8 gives 5.16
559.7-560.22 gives 5.35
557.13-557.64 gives 5.47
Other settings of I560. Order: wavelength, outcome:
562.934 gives 5.52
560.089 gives 5.56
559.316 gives 5.43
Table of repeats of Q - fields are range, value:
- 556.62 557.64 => 5.86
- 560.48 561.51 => 5.61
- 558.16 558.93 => 5.8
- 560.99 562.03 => 5.66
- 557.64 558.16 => 6.66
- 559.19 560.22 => 5.5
